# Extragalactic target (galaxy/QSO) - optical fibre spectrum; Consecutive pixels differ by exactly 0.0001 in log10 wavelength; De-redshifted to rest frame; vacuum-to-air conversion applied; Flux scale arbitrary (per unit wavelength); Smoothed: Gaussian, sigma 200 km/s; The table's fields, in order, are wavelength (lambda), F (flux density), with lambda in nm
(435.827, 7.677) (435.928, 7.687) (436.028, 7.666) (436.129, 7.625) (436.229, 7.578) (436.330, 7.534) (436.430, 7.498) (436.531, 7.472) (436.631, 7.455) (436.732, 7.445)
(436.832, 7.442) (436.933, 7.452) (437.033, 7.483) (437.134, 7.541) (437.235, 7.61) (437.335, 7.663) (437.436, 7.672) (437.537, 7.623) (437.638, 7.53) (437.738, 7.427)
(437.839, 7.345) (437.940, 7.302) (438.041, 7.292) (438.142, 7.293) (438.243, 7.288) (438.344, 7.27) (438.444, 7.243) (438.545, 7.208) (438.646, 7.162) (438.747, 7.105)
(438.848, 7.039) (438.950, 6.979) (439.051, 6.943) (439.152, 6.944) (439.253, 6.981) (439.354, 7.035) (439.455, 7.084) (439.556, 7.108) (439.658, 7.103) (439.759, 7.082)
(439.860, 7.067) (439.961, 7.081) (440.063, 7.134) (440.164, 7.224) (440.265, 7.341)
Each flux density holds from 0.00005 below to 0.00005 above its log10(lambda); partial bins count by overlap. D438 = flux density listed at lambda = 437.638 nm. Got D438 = 7.53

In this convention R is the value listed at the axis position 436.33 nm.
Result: 7.534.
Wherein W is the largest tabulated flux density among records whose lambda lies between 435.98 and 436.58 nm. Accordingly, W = 7.666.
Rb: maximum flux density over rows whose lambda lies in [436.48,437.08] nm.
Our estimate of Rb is 7.483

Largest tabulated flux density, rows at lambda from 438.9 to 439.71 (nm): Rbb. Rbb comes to 7.108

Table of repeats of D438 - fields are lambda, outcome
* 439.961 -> 7.081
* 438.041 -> 7.292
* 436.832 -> 7.442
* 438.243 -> 7.288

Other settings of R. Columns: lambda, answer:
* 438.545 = 7.208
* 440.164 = 7.224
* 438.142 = 7.293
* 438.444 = 7.243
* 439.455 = 7.084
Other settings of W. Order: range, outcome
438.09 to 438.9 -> 7.293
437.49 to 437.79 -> 7.623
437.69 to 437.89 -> 7.427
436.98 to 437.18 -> 7.541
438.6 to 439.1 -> 7.162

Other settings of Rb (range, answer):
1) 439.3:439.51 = 7.084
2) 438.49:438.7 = 7.208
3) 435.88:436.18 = 7.687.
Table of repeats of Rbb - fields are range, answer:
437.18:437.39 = 7.663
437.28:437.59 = 7.672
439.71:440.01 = 7.082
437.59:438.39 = 7.53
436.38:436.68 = 7.498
